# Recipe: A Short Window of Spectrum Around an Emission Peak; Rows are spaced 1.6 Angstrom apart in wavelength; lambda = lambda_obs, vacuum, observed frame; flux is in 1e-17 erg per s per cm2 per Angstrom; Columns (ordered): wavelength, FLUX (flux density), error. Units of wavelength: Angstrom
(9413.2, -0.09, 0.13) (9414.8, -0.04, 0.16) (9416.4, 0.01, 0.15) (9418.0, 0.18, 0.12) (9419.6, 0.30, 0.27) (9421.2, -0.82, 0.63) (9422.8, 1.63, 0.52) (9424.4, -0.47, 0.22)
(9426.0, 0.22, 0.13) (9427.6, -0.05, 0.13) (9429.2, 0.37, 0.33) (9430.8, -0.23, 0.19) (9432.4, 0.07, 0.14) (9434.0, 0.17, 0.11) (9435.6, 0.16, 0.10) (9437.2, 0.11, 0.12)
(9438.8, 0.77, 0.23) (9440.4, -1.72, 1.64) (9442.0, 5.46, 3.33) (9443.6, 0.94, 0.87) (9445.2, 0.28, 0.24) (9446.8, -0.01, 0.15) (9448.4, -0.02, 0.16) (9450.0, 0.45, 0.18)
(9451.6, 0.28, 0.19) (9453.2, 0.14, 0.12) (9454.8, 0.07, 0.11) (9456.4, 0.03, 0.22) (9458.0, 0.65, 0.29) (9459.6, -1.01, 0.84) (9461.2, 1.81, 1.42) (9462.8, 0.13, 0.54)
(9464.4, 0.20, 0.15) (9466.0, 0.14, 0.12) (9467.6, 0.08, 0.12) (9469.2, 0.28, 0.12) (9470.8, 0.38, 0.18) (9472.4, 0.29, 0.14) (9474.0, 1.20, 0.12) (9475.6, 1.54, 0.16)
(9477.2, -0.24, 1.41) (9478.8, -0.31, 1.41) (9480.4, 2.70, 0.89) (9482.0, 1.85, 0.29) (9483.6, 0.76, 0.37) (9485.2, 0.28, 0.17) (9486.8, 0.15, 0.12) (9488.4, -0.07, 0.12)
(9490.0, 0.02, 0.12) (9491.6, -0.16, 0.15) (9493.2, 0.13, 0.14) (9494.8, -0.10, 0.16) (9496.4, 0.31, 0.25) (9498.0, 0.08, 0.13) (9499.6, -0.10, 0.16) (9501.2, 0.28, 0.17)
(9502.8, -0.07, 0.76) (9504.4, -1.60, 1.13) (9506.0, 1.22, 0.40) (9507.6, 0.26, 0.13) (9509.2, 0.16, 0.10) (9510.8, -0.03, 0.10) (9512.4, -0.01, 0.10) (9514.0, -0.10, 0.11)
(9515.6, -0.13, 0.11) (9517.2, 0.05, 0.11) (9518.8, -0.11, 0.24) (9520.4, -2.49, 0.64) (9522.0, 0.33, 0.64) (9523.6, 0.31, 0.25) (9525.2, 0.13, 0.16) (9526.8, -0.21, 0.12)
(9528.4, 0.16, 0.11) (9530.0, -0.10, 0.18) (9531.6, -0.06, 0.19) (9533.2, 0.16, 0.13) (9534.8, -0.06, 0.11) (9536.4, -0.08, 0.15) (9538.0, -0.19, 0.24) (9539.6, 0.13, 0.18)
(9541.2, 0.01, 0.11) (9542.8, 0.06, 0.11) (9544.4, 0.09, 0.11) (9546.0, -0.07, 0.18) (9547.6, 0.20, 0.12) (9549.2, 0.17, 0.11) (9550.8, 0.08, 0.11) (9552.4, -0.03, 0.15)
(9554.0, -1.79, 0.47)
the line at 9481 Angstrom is [O II] 3727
